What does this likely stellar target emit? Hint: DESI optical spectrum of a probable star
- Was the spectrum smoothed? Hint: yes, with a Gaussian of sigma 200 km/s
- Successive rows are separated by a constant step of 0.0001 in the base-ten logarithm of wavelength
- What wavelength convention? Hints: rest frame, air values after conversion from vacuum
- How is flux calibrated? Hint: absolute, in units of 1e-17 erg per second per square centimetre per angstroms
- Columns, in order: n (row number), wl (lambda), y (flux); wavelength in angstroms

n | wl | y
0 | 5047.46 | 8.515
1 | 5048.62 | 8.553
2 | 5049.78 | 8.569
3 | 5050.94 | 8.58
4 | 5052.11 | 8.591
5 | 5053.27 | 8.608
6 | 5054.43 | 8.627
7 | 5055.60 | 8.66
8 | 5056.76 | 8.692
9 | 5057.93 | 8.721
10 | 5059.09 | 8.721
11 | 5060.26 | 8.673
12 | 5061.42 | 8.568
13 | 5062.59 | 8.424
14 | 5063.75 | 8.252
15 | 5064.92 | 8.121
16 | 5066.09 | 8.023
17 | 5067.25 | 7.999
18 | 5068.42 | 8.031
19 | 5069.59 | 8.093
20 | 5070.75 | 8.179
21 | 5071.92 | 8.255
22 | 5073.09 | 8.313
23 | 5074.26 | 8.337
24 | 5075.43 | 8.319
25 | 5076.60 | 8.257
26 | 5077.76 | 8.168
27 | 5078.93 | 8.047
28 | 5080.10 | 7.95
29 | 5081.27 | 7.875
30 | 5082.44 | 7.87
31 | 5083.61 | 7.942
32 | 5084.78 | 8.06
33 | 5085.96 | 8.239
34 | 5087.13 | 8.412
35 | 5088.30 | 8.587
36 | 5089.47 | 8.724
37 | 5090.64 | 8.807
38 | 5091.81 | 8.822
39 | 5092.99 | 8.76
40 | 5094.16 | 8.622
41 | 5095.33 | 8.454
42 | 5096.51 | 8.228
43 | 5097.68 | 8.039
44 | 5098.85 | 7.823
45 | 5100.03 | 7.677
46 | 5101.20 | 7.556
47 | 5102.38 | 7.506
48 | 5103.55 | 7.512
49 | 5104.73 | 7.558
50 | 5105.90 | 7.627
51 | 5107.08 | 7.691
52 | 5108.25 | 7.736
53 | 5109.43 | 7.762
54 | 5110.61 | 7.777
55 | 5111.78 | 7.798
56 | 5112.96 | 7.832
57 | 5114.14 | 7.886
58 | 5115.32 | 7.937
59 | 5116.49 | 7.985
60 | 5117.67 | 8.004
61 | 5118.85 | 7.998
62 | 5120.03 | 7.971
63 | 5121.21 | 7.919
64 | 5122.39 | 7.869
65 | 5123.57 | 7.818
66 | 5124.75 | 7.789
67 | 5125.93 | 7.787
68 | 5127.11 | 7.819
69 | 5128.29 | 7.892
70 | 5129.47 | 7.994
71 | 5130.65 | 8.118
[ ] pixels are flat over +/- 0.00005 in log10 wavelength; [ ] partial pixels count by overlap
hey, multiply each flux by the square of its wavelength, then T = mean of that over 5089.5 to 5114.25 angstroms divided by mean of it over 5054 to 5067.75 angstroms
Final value 1.0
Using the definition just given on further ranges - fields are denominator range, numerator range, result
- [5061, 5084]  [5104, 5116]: 0.97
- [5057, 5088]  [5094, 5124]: 0.97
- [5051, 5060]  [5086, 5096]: 1.01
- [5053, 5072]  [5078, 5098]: 1.00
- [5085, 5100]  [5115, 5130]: 0.95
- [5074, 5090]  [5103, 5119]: 0.96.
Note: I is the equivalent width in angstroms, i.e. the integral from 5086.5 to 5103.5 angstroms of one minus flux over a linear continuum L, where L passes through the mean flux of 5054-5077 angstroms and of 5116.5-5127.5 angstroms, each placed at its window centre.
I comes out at -0.3 angstroms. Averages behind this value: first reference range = 8.36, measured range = 8.27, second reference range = 7.89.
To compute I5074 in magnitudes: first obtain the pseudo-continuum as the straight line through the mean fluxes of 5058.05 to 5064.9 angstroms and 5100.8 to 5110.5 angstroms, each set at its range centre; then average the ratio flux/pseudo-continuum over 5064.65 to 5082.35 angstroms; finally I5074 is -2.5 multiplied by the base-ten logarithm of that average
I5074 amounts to 0.02 mag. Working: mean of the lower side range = 8.51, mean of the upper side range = 7.62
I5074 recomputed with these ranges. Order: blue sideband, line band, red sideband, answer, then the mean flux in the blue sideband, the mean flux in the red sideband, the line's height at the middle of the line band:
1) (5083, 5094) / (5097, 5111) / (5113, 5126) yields 0.07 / 8.48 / 7.91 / 8.2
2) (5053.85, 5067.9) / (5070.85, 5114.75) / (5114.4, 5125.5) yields 0.01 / 8.45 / 7.92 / 8.16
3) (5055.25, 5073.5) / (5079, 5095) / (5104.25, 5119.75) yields -0.03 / 8.35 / 7.82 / 8.1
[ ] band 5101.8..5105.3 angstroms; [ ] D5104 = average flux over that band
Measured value 7.53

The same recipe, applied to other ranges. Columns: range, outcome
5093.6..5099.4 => 8.24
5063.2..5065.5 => 8.17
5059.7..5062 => 8.64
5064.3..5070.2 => 8.06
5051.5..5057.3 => 8.63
